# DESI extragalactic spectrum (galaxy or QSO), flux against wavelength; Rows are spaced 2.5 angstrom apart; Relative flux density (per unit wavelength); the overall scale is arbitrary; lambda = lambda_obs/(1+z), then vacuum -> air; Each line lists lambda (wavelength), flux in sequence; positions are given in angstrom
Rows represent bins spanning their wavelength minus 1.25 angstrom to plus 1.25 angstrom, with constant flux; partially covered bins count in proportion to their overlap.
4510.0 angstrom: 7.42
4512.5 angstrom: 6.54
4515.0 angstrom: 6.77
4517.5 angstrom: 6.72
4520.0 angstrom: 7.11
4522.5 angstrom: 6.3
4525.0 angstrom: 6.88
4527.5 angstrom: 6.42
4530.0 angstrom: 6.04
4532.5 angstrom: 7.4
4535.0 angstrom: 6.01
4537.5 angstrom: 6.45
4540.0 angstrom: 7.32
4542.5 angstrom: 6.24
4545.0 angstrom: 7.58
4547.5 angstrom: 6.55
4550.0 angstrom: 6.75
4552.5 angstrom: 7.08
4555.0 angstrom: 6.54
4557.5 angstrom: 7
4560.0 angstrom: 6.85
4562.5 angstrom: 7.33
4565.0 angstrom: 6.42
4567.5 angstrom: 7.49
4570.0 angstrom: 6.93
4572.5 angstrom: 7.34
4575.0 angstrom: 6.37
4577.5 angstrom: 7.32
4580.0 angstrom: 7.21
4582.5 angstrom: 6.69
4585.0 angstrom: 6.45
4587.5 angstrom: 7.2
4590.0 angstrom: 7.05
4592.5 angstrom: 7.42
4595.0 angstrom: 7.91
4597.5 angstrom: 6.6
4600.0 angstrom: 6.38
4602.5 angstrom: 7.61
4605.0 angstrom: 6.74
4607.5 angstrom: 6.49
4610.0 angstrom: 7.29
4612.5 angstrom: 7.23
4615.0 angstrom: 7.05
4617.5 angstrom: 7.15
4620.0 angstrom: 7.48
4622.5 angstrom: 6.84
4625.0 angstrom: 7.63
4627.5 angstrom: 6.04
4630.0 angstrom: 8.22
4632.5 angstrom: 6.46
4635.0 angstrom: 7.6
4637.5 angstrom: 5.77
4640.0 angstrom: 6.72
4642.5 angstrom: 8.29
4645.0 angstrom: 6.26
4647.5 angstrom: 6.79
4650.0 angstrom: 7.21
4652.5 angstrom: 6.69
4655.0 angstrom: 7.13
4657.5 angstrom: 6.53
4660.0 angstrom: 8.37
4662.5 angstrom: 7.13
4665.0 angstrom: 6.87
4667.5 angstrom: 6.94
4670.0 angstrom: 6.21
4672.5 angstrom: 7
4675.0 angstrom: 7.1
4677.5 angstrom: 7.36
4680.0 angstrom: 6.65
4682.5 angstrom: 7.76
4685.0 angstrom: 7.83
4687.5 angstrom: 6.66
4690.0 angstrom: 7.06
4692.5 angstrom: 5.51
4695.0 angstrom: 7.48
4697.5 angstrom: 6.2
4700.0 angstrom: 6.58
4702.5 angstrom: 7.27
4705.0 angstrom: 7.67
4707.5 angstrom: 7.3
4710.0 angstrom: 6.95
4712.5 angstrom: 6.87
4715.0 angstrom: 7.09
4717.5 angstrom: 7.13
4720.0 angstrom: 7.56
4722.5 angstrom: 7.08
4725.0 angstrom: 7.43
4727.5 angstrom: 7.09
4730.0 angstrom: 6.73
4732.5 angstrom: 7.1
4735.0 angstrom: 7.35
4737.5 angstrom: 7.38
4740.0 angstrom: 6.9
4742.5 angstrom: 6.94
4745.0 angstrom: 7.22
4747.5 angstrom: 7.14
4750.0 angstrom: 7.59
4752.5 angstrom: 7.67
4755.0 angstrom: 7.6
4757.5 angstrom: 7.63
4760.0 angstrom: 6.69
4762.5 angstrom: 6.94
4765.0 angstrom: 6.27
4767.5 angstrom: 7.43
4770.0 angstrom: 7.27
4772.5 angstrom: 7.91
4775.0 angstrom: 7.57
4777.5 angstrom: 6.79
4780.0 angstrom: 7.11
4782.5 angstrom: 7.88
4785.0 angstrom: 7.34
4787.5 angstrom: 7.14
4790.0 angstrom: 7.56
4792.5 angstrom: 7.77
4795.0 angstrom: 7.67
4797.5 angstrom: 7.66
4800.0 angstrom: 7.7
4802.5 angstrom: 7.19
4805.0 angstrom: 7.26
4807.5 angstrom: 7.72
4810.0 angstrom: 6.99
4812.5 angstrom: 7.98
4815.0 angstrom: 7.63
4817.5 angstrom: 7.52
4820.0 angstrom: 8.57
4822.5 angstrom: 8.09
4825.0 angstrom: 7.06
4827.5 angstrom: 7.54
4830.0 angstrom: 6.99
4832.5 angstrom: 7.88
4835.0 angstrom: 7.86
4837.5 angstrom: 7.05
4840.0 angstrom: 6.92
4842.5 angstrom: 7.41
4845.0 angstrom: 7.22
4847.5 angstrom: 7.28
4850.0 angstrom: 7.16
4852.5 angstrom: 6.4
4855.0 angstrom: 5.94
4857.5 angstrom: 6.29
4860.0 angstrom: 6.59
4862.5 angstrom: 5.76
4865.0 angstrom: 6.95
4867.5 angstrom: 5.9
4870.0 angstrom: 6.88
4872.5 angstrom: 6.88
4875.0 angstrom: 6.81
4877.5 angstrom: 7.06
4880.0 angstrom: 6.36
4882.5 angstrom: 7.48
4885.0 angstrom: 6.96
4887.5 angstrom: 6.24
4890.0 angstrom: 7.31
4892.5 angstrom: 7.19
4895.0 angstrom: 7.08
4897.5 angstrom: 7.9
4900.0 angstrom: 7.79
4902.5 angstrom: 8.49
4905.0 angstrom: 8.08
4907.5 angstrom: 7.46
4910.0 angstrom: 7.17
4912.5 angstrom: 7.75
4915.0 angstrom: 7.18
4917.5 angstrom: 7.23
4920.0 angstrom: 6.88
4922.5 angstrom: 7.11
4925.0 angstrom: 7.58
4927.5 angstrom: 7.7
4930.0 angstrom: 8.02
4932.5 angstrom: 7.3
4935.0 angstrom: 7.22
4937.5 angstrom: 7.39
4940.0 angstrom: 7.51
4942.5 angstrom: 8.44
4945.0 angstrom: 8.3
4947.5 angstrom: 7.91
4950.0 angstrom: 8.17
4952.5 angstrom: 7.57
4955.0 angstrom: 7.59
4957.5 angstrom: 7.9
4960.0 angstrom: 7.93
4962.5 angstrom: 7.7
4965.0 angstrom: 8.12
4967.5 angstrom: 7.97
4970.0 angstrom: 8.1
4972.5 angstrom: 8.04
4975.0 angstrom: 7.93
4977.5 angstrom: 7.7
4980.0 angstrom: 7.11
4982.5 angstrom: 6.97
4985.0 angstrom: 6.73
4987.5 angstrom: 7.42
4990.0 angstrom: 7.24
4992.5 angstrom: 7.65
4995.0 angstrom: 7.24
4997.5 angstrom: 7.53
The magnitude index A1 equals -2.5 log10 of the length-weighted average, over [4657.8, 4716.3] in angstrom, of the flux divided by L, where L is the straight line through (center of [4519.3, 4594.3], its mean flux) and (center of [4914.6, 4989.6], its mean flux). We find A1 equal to 0.01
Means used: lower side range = 6.86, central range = 7.03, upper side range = 7.62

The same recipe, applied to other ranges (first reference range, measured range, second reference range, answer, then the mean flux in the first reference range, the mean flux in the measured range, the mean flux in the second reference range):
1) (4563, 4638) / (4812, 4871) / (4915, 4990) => 0.05 mag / 7.03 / 7.11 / 7.62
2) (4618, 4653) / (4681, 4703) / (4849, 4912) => 0.01 mag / 7.01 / 6.91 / 6.97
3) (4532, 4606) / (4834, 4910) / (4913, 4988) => 0.07 mag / 6.94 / 7.02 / 7.63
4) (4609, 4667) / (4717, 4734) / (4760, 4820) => 0.02 mag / 7.07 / 7.16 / 7.41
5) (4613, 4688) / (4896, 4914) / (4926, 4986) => -0.02 mag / 7.06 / 7.79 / 7.73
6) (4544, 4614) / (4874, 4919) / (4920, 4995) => 0.03 mag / 6.99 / 7.31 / 7.65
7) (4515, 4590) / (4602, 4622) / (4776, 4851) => -0.02 mag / 6.83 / 7.1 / 7.47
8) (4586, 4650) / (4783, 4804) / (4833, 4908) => -0.07 mag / 7.05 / 7.51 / 7.03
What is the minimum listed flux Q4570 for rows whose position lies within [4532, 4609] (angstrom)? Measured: 6.01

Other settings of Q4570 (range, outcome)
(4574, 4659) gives 5.77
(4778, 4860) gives 5.94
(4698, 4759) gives 6.58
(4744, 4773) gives 6.27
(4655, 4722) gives 5.51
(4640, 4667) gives 6.26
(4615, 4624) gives 6.84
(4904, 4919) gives 7.17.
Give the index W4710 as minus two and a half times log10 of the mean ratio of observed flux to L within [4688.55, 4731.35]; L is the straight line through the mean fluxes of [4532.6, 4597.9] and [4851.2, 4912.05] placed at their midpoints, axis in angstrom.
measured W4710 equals -0.01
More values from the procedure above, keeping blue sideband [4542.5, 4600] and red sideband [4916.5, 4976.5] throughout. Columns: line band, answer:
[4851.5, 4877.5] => 0.17 mag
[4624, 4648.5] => 0.02 mag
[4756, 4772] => 0.04 mag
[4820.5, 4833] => -0.01 mag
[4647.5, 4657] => 0.03 mag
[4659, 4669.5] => -0.01 mag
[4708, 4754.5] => 0.02 mag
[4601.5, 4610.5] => 0.01 mag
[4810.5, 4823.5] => -0.06 mag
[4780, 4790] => 0.00 mag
